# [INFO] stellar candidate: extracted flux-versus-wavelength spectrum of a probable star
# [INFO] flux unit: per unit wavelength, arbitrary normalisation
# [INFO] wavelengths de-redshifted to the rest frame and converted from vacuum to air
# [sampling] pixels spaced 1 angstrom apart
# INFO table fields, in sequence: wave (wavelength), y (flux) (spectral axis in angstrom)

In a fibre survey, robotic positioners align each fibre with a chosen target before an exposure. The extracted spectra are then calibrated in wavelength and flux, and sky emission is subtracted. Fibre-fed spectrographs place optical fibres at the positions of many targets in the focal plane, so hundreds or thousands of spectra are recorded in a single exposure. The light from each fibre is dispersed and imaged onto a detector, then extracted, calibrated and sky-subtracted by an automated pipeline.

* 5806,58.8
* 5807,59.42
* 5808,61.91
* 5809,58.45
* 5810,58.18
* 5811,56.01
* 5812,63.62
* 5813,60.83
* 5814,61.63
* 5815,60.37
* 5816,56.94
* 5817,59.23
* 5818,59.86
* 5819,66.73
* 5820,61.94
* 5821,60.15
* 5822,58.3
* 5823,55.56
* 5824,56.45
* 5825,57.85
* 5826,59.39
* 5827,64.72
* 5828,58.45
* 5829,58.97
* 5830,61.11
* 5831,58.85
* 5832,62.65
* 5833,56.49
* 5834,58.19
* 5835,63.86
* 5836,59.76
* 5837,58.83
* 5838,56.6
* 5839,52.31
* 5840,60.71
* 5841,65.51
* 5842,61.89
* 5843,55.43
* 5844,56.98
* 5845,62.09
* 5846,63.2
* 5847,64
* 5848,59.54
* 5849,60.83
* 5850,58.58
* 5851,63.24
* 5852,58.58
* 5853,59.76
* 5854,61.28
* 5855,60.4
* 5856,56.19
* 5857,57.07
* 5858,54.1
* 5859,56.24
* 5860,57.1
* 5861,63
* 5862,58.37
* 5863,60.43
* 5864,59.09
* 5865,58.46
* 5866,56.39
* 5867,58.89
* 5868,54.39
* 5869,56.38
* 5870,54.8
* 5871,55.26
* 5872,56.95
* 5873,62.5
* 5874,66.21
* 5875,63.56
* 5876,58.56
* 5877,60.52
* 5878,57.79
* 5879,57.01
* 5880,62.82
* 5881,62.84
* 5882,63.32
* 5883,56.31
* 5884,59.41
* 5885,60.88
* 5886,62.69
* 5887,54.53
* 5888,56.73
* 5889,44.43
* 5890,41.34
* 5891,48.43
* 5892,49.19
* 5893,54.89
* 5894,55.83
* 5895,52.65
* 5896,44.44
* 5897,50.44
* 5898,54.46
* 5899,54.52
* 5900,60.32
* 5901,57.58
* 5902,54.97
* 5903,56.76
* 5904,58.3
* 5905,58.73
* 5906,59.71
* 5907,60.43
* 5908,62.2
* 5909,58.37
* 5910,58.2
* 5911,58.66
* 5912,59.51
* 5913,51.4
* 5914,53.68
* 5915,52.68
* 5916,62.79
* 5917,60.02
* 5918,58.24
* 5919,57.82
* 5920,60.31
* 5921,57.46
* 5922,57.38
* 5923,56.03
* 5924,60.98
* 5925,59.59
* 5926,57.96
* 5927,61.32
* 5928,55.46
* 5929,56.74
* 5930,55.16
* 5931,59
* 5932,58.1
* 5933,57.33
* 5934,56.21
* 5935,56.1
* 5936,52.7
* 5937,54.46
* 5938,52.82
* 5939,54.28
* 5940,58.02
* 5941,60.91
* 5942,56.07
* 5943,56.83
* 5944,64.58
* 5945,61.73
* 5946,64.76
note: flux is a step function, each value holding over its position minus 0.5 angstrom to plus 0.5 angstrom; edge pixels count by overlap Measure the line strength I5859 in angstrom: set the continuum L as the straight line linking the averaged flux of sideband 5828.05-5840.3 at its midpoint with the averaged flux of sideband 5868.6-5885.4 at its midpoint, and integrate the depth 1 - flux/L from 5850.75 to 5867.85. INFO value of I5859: 0.24 angstrom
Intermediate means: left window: 59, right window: 59.7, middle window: 58.6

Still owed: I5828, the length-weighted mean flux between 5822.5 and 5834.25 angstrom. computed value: 59.1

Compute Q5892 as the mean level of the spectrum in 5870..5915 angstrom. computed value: 56.7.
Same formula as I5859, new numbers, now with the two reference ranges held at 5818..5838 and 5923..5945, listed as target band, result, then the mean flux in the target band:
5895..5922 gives 0.50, 56.9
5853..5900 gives 1.53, 56.8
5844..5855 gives -0.29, 60.9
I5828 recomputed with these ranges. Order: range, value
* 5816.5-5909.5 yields 58.2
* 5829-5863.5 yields 59.5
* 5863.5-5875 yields 58.4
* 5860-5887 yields 59.4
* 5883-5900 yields 53.1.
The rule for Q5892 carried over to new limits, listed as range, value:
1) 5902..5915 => 57.7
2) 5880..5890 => 57.3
